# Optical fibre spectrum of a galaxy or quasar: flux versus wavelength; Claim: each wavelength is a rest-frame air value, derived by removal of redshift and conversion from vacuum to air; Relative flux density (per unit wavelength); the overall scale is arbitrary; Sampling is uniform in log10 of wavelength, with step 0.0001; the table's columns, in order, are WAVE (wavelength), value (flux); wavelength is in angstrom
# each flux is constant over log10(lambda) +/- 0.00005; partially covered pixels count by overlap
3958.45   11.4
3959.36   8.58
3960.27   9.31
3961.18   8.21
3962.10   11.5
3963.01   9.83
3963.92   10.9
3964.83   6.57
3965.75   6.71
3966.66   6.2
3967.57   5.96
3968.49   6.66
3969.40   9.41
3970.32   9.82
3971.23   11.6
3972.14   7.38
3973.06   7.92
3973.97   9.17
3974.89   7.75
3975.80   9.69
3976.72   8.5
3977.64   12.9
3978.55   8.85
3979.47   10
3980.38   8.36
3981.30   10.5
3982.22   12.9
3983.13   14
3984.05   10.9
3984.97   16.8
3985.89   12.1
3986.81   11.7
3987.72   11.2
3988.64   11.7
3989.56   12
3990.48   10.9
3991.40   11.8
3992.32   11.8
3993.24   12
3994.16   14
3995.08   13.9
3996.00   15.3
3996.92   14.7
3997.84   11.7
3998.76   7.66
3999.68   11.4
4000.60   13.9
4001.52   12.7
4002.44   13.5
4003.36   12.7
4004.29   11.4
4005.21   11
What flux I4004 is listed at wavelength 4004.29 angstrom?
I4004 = 11.4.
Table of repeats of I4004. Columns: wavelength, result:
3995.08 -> 13.9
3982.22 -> 12.9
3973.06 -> 7.92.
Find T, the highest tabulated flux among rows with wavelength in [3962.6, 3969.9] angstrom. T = 10.9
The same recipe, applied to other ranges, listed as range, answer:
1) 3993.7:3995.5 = 14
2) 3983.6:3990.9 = 16.8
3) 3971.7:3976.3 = 9.69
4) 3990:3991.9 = 11.8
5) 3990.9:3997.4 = 15.3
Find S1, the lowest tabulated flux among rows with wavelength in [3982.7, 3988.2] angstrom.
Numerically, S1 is 10.9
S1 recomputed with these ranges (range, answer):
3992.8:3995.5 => 12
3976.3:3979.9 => 8.5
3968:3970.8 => 6.66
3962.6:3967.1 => 6.2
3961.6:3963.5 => 9.83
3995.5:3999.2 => 7.66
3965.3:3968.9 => 5.96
